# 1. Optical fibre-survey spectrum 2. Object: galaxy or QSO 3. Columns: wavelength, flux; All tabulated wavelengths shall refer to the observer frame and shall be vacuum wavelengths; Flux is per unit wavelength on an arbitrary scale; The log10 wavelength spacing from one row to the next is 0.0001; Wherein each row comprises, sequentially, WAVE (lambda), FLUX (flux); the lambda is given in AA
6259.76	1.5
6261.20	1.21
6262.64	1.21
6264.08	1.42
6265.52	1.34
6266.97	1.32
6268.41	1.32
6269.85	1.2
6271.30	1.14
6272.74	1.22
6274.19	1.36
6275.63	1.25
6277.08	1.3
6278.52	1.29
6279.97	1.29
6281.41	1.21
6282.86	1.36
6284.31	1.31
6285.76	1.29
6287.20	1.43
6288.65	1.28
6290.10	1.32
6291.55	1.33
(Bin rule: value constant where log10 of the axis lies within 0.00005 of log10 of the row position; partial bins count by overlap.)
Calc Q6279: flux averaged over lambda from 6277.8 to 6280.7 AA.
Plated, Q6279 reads 1.29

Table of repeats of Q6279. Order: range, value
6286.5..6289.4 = 1.35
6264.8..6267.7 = 1.33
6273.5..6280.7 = 1.3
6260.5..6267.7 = 1.3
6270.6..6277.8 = 1.25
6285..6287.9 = 1.36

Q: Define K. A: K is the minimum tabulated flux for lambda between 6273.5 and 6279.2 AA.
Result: 1.25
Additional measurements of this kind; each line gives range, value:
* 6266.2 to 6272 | 1.14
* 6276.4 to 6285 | 1.21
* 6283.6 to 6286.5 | 1.29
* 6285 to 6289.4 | 1.28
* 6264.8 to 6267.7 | 1.32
